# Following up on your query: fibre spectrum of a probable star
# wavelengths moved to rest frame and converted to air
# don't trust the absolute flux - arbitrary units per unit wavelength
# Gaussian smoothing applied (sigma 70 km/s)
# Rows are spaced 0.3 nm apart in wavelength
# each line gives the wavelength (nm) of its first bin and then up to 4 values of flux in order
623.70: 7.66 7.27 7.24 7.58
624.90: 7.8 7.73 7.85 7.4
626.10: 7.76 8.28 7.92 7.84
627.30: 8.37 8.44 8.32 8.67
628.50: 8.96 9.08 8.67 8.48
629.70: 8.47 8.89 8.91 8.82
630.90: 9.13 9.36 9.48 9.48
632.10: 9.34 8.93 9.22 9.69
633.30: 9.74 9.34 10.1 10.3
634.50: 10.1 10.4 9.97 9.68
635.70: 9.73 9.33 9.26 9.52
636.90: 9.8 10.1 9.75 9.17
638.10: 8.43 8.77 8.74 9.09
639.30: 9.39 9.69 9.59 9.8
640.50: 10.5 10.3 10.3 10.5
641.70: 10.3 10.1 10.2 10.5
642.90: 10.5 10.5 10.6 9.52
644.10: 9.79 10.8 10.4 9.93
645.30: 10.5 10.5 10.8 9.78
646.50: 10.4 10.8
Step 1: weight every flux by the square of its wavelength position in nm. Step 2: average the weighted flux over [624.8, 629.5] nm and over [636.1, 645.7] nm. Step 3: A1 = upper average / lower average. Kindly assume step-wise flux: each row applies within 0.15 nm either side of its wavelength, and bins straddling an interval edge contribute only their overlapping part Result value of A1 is 1.3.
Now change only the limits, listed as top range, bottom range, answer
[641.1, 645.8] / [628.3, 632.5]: 1.19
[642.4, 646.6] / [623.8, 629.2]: 1.36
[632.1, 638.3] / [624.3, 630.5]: 1.19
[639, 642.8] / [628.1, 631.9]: 1.16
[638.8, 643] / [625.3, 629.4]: 1.27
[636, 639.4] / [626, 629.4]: 1.14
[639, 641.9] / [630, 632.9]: 1.12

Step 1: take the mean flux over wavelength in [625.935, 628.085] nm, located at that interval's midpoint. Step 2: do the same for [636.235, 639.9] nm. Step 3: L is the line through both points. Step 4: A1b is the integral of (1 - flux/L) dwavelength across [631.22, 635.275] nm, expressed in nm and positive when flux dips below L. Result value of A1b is -0.41 nm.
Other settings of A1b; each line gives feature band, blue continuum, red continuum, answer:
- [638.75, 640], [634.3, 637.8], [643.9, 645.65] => 0.07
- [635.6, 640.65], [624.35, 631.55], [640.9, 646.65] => 0.09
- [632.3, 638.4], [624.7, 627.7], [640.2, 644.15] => -0.23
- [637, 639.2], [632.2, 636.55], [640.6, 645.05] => 0.17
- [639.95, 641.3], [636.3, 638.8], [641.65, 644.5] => -0.05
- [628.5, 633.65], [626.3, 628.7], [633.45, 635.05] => 0.08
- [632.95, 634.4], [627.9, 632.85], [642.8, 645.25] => -0.09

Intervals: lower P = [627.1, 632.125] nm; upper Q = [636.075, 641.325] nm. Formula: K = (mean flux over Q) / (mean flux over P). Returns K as 1.08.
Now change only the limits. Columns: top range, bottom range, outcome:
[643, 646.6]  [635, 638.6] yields 1.09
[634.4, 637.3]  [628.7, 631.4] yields 1.10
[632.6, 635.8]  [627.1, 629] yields 1.14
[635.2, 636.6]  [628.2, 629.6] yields 1.09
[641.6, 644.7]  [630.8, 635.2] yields 1.07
